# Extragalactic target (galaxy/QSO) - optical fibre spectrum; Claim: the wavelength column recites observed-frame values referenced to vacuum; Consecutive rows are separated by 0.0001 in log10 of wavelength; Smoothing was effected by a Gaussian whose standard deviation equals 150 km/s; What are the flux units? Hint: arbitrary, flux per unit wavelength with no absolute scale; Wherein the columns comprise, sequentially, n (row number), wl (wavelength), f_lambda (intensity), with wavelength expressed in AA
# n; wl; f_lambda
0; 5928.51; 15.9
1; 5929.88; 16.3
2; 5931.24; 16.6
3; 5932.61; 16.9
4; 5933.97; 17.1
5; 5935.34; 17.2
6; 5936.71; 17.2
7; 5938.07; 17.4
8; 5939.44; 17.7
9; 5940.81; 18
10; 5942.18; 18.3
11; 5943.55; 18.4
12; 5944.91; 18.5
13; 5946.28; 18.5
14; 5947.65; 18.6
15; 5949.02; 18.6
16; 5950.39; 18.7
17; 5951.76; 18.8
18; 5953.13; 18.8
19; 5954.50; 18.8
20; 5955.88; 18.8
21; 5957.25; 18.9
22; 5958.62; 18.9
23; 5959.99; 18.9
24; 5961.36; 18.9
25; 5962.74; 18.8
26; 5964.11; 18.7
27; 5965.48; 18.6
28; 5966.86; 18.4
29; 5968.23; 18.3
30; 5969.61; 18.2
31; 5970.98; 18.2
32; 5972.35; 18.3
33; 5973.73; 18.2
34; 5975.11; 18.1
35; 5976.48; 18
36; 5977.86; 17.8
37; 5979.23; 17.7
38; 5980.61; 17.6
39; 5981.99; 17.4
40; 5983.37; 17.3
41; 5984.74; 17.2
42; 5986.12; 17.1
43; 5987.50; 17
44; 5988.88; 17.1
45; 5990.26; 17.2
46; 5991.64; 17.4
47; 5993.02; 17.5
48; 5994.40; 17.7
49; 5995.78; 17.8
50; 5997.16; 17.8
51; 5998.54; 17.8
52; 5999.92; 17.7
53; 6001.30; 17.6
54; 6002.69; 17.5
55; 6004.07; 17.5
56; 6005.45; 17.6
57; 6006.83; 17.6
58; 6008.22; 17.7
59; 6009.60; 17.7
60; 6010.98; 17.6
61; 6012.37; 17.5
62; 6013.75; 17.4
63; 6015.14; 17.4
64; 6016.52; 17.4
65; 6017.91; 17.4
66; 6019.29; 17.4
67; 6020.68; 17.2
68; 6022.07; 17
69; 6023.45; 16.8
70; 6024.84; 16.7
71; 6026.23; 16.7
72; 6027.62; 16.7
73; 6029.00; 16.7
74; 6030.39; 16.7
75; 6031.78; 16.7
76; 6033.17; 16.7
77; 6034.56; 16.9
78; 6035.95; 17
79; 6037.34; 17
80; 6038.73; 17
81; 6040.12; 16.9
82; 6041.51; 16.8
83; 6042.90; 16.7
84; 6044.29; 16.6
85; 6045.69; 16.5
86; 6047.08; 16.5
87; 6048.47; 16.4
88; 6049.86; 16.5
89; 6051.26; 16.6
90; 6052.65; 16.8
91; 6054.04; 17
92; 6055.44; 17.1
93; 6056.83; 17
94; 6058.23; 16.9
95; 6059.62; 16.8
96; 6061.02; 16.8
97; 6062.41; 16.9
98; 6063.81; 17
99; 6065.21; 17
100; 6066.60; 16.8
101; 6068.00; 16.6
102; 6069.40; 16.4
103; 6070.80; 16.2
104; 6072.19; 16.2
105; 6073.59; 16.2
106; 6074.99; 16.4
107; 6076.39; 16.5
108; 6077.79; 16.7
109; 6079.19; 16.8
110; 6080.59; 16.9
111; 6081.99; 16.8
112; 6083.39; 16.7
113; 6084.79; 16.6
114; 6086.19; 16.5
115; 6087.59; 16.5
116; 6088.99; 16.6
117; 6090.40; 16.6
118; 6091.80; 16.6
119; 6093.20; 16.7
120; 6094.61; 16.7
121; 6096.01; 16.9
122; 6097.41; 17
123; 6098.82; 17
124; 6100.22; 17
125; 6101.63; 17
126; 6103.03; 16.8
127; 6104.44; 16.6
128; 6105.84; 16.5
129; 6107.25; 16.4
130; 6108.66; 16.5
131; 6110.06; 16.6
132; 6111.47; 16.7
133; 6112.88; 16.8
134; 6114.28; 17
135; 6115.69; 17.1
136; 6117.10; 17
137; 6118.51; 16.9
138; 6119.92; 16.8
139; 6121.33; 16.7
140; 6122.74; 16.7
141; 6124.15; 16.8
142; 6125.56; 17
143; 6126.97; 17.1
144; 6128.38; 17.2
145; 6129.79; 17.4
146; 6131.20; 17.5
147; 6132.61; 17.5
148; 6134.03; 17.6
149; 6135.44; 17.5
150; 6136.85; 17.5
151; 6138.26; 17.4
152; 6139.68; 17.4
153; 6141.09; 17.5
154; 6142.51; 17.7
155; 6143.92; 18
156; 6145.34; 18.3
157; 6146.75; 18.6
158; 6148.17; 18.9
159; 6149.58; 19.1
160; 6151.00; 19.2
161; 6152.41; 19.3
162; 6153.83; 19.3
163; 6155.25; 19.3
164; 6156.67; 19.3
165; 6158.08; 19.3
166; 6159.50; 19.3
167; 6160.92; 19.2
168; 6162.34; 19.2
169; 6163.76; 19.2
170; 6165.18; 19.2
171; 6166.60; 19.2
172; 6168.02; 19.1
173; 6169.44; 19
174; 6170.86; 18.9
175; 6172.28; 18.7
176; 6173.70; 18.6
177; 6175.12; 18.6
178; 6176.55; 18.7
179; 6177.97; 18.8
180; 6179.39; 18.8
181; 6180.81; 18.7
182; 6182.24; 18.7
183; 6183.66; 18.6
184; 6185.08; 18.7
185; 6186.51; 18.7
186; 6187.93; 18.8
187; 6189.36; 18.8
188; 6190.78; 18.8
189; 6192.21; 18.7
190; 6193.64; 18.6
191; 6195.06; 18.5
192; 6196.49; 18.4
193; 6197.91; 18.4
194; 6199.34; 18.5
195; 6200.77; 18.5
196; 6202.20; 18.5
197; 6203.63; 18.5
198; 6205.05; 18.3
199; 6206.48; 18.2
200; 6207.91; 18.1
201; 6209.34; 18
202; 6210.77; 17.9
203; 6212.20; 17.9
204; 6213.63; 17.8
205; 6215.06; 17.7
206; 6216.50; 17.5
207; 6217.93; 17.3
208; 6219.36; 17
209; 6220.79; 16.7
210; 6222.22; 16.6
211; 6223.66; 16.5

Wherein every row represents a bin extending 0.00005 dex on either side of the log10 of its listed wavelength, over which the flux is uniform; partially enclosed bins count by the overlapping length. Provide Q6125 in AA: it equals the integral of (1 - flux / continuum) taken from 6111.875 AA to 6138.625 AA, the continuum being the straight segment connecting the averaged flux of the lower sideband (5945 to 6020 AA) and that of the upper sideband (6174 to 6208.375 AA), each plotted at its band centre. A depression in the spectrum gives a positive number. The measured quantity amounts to 1.8 AA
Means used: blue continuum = 18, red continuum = 18.6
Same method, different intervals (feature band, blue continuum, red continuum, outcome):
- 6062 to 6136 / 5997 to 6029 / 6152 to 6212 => 5.2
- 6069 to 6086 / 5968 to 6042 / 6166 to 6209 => 1.3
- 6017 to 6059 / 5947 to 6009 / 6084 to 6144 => 1.7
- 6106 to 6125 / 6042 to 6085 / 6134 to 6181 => 1.1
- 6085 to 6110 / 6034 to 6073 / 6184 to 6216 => 0.8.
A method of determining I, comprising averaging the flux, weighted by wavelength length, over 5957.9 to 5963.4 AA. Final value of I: 18.9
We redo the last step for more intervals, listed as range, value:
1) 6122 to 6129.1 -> 17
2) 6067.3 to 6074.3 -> 16.3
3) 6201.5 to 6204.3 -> 18.5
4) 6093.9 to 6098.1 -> 16.9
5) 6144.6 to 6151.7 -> 18.8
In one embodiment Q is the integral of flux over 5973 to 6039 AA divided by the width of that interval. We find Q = 17.3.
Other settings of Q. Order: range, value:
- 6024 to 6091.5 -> 16.7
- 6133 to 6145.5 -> 17.6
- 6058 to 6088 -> 16.6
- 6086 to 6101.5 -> 16.7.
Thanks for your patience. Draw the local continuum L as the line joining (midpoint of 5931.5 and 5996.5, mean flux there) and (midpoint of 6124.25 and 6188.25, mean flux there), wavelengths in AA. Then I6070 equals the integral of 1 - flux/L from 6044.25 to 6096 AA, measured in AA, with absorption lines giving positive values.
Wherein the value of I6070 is 4.5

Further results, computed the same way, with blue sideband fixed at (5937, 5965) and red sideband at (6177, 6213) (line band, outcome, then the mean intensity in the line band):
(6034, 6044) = 0.9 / 16.9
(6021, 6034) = 1.2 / 16.8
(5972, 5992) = 1.1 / 17.5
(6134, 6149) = 0.5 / 17.9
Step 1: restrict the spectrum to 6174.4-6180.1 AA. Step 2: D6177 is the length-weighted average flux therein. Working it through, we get 18.7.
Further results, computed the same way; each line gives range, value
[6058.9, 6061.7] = 16.8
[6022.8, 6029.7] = 16.7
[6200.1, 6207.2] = 18.4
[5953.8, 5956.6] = 18.8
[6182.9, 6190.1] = 18.7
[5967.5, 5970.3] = 18.3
